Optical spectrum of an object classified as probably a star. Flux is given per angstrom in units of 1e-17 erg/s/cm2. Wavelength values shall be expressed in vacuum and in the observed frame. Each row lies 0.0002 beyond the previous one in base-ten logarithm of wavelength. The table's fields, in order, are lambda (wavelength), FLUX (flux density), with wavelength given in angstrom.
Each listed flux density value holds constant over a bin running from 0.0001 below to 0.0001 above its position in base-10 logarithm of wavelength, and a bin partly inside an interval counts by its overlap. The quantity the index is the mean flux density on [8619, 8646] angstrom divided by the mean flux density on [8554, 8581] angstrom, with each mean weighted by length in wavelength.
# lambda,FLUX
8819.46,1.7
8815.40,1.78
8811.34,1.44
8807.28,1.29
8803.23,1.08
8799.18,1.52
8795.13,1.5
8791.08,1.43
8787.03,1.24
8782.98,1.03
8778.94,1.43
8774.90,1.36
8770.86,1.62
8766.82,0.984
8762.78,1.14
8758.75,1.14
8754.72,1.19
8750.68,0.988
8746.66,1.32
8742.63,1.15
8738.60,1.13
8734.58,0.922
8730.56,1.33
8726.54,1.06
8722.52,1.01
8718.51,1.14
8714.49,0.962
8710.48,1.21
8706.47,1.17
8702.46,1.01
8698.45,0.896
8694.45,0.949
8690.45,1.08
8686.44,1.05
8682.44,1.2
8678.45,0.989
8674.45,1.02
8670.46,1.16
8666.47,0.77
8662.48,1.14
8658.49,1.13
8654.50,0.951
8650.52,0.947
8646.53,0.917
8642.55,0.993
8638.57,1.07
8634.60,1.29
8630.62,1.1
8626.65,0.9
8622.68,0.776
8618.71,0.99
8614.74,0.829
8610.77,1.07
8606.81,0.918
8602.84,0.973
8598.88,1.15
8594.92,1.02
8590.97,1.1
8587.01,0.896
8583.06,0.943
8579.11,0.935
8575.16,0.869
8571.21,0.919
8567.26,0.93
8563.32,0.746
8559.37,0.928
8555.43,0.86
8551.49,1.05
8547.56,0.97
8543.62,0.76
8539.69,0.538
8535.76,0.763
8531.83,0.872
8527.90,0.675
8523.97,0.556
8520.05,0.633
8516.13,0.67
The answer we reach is 1.15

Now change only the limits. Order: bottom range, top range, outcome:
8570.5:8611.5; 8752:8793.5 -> 1.28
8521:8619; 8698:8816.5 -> 1.37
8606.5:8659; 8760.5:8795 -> 1.30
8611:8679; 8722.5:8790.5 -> 1.19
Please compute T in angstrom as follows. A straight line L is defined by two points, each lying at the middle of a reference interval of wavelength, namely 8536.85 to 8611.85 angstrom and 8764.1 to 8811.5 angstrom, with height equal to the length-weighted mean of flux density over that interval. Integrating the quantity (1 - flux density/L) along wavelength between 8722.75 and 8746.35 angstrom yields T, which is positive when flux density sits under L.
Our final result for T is 1.85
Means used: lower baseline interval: 0.922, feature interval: 1.12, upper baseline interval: 1.32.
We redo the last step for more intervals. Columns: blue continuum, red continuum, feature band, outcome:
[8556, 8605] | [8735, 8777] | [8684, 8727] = 2.8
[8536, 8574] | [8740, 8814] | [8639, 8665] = 0.6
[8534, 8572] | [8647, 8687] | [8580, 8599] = -2.1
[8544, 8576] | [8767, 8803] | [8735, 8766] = 3.7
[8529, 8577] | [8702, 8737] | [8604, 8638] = -1.4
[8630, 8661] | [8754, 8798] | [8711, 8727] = 1.7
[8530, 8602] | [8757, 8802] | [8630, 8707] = 4.0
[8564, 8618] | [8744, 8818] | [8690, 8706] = 2.3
